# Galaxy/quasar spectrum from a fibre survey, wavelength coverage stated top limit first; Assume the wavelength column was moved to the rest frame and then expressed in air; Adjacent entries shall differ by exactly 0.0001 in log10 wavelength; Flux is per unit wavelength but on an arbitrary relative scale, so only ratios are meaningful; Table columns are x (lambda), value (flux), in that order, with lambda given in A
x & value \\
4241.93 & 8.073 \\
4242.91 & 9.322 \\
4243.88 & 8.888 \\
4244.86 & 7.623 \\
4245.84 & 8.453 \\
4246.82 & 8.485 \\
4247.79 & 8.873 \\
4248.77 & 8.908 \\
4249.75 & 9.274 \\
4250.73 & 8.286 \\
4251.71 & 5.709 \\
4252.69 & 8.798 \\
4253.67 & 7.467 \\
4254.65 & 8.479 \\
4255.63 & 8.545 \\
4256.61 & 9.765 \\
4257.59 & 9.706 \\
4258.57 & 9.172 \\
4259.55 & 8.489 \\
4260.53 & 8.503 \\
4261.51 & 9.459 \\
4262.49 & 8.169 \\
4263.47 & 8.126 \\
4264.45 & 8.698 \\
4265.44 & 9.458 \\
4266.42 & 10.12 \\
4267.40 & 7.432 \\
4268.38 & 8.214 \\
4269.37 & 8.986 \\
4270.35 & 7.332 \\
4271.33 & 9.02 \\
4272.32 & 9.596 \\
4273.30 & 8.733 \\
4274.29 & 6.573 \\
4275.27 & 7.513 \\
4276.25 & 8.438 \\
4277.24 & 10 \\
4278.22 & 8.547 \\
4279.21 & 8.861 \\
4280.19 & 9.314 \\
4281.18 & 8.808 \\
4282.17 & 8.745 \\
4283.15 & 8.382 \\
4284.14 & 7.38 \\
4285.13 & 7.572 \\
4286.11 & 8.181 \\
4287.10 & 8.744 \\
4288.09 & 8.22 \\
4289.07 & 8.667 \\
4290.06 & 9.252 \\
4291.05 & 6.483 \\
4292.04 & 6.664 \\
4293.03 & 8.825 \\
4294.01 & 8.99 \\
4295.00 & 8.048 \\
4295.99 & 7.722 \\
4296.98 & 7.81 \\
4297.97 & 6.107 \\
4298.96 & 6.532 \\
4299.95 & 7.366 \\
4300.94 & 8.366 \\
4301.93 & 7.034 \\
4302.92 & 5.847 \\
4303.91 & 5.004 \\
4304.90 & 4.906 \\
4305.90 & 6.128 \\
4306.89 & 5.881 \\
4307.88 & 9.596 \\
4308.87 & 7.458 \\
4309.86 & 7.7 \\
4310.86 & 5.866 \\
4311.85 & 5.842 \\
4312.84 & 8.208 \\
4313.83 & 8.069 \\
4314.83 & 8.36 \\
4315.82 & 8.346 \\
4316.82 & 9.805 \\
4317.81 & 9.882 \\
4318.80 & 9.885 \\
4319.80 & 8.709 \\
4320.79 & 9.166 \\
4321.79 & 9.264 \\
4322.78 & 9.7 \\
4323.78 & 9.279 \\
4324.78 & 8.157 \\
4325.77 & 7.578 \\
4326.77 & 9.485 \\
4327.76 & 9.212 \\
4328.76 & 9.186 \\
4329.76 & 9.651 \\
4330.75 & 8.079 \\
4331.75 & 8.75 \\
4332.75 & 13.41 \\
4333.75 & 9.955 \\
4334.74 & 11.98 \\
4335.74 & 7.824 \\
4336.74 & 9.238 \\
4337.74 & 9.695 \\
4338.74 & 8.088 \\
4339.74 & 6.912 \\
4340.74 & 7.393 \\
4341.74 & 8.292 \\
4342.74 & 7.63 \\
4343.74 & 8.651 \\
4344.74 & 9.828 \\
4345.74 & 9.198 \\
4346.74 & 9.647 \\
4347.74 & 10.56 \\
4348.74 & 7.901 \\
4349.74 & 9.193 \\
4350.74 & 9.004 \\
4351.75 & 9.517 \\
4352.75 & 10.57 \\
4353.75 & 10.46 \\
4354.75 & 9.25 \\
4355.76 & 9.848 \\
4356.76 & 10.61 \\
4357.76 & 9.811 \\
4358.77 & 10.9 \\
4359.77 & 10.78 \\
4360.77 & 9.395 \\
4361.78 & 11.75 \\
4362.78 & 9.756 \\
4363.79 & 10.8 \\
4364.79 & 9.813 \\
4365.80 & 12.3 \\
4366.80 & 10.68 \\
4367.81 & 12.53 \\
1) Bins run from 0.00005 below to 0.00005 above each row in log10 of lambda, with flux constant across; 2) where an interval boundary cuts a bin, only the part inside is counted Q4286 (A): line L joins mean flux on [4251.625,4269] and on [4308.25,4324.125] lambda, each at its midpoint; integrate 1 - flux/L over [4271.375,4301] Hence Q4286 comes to 1.4 A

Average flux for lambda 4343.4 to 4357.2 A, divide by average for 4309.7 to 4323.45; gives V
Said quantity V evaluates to 1.13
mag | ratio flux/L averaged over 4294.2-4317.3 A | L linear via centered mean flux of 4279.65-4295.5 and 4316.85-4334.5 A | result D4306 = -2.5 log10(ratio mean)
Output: 0.22 mag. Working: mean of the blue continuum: 8.27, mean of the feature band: 7.24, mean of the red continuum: 9.43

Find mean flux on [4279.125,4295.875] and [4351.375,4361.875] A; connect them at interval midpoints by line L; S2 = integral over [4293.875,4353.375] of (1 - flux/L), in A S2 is 5.7 A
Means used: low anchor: 8.28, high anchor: 10.2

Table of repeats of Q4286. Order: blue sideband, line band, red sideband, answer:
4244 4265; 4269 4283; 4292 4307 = -1.46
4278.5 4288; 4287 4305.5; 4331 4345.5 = 2.62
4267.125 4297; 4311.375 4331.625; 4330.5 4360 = 0.48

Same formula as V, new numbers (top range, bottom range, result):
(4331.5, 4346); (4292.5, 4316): 1.26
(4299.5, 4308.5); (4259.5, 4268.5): 0.77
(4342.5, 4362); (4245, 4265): 1.14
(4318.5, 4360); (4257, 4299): 1.11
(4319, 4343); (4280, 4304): 1.16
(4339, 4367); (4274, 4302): 1.19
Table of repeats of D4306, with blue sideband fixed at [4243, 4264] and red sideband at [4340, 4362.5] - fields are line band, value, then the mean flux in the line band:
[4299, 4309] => 0.32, 6.72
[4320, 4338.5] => -0.01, 9.39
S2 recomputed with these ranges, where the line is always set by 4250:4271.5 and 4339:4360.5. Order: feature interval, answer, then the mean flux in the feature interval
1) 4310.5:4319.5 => 0.72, 8.3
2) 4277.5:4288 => 0.31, 8.48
